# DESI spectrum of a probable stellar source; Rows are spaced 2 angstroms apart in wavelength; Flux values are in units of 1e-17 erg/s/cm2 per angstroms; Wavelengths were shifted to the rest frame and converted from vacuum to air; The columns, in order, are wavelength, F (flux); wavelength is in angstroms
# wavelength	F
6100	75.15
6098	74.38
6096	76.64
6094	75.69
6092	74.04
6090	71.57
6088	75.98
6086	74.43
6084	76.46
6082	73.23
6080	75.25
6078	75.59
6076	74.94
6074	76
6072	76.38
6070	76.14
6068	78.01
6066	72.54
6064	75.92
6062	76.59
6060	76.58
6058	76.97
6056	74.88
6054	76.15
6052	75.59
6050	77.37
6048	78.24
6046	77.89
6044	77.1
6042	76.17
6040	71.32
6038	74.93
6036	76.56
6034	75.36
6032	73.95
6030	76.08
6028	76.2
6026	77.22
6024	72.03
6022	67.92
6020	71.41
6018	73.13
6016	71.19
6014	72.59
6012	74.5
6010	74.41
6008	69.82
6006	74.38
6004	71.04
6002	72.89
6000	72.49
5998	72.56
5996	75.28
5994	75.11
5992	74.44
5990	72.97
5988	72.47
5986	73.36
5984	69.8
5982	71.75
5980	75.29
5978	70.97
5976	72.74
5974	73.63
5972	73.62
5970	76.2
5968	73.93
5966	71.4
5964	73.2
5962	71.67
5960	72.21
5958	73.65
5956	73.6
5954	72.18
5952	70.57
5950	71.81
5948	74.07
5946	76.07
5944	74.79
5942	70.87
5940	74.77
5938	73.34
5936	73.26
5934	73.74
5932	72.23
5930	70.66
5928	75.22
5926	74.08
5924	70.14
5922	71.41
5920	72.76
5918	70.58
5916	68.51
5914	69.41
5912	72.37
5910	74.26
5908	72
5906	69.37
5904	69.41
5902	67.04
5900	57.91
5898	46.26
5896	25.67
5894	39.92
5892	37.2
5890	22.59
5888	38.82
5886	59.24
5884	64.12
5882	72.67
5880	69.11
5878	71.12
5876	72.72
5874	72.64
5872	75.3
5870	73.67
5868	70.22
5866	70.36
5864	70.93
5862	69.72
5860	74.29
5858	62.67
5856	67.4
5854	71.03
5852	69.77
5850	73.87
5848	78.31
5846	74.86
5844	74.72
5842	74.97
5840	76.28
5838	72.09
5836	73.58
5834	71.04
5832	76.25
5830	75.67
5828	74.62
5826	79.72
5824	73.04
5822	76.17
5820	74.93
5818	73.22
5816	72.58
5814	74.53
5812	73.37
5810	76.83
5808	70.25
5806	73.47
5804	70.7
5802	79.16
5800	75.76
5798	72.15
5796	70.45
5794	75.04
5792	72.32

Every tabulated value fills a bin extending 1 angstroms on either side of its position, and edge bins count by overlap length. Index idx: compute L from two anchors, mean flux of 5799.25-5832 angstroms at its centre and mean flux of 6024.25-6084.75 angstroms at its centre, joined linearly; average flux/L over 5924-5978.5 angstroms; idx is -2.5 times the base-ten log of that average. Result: 0.03 mag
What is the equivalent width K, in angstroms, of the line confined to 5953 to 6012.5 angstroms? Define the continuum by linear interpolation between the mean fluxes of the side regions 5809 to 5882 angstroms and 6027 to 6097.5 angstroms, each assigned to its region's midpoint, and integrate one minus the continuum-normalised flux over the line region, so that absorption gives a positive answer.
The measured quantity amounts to 1.31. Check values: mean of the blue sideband 73.1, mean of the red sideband 75.6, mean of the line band 73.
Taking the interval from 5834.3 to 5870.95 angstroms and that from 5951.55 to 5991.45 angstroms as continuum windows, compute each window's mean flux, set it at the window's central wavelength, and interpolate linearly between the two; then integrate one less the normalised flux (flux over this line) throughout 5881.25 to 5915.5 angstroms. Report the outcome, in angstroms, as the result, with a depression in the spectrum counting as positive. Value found 7.6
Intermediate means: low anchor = 72.1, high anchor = 72.8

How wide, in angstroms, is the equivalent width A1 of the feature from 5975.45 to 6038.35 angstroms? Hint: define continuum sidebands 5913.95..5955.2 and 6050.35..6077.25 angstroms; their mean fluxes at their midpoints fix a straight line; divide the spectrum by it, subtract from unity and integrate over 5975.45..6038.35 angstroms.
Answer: 1.0 angstroms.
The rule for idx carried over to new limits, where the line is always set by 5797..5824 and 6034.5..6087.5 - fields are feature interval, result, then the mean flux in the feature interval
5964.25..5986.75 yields 0.033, 73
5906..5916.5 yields 0.052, 71.3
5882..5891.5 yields 0.467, 48.5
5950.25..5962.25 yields 0.041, 72.3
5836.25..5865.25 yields 0.031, 72.2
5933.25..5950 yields 0.018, 73.7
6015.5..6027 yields 0.049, 72.2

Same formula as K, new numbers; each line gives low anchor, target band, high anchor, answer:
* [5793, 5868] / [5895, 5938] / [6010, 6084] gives 3.7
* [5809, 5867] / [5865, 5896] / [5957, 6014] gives 5.8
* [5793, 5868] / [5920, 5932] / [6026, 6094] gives 0.3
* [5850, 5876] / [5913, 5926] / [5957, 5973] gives 0.3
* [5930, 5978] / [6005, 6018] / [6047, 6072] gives 0.3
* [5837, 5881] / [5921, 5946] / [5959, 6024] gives -0.2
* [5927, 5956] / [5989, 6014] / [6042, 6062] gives 0.6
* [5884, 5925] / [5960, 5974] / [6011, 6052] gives -1.4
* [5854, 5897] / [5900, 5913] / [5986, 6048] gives -1.2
